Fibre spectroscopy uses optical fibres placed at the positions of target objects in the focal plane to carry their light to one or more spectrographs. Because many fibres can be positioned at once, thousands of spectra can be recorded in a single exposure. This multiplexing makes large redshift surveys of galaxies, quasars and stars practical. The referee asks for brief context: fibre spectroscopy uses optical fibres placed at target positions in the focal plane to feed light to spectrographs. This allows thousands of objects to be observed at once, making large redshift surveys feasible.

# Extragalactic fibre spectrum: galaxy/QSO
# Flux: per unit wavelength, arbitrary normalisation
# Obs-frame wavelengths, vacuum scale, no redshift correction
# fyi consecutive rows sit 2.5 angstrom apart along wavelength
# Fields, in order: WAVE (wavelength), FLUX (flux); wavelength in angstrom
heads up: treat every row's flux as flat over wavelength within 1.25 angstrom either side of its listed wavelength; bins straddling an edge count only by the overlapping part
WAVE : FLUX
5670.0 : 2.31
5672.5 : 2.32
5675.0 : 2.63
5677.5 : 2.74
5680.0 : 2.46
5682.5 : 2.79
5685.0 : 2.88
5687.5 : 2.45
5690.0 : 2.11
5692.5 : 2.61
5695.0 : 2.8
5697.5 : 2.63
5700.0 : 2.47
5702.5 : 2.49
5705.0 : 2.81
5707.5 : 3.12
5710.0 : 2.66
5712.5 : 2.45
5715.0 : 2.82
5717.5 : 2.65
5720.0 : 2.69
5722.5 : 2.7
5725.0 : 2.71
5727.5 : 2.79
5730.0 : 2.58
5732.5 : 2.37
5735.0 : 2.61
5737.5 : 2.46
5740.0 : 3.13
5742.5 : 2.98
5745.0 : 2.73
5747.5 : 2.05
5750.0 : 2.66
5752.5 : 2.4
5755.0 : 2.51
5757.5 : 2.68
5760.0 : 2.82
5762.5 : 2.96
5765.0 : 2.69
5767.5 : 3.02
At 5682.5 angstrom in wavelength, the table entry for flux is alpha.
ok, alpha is 2.79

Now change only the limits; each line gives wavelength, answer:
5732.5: 2.37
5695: 2.8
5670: 2.31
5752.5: 2.4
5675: 2.63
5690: 2.11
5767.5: 3.02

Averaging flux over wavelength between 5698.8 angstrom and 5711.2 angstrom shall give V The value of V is 2.71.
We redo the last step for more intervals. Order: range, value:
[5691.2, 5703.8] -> 2.6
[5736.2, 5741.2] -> 2.79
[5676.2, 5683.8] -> 2.66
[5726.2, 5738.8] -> 2.56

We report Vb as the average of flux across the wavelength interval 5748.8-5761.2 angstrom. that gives 2.61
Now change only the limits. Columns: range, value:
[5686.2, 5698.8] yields 2.52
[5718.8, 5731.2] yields 2.69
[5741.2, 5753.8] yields 2.57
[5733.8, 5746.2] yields 2.78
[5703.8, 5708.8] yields 2.96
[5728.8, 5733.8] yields 2.48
